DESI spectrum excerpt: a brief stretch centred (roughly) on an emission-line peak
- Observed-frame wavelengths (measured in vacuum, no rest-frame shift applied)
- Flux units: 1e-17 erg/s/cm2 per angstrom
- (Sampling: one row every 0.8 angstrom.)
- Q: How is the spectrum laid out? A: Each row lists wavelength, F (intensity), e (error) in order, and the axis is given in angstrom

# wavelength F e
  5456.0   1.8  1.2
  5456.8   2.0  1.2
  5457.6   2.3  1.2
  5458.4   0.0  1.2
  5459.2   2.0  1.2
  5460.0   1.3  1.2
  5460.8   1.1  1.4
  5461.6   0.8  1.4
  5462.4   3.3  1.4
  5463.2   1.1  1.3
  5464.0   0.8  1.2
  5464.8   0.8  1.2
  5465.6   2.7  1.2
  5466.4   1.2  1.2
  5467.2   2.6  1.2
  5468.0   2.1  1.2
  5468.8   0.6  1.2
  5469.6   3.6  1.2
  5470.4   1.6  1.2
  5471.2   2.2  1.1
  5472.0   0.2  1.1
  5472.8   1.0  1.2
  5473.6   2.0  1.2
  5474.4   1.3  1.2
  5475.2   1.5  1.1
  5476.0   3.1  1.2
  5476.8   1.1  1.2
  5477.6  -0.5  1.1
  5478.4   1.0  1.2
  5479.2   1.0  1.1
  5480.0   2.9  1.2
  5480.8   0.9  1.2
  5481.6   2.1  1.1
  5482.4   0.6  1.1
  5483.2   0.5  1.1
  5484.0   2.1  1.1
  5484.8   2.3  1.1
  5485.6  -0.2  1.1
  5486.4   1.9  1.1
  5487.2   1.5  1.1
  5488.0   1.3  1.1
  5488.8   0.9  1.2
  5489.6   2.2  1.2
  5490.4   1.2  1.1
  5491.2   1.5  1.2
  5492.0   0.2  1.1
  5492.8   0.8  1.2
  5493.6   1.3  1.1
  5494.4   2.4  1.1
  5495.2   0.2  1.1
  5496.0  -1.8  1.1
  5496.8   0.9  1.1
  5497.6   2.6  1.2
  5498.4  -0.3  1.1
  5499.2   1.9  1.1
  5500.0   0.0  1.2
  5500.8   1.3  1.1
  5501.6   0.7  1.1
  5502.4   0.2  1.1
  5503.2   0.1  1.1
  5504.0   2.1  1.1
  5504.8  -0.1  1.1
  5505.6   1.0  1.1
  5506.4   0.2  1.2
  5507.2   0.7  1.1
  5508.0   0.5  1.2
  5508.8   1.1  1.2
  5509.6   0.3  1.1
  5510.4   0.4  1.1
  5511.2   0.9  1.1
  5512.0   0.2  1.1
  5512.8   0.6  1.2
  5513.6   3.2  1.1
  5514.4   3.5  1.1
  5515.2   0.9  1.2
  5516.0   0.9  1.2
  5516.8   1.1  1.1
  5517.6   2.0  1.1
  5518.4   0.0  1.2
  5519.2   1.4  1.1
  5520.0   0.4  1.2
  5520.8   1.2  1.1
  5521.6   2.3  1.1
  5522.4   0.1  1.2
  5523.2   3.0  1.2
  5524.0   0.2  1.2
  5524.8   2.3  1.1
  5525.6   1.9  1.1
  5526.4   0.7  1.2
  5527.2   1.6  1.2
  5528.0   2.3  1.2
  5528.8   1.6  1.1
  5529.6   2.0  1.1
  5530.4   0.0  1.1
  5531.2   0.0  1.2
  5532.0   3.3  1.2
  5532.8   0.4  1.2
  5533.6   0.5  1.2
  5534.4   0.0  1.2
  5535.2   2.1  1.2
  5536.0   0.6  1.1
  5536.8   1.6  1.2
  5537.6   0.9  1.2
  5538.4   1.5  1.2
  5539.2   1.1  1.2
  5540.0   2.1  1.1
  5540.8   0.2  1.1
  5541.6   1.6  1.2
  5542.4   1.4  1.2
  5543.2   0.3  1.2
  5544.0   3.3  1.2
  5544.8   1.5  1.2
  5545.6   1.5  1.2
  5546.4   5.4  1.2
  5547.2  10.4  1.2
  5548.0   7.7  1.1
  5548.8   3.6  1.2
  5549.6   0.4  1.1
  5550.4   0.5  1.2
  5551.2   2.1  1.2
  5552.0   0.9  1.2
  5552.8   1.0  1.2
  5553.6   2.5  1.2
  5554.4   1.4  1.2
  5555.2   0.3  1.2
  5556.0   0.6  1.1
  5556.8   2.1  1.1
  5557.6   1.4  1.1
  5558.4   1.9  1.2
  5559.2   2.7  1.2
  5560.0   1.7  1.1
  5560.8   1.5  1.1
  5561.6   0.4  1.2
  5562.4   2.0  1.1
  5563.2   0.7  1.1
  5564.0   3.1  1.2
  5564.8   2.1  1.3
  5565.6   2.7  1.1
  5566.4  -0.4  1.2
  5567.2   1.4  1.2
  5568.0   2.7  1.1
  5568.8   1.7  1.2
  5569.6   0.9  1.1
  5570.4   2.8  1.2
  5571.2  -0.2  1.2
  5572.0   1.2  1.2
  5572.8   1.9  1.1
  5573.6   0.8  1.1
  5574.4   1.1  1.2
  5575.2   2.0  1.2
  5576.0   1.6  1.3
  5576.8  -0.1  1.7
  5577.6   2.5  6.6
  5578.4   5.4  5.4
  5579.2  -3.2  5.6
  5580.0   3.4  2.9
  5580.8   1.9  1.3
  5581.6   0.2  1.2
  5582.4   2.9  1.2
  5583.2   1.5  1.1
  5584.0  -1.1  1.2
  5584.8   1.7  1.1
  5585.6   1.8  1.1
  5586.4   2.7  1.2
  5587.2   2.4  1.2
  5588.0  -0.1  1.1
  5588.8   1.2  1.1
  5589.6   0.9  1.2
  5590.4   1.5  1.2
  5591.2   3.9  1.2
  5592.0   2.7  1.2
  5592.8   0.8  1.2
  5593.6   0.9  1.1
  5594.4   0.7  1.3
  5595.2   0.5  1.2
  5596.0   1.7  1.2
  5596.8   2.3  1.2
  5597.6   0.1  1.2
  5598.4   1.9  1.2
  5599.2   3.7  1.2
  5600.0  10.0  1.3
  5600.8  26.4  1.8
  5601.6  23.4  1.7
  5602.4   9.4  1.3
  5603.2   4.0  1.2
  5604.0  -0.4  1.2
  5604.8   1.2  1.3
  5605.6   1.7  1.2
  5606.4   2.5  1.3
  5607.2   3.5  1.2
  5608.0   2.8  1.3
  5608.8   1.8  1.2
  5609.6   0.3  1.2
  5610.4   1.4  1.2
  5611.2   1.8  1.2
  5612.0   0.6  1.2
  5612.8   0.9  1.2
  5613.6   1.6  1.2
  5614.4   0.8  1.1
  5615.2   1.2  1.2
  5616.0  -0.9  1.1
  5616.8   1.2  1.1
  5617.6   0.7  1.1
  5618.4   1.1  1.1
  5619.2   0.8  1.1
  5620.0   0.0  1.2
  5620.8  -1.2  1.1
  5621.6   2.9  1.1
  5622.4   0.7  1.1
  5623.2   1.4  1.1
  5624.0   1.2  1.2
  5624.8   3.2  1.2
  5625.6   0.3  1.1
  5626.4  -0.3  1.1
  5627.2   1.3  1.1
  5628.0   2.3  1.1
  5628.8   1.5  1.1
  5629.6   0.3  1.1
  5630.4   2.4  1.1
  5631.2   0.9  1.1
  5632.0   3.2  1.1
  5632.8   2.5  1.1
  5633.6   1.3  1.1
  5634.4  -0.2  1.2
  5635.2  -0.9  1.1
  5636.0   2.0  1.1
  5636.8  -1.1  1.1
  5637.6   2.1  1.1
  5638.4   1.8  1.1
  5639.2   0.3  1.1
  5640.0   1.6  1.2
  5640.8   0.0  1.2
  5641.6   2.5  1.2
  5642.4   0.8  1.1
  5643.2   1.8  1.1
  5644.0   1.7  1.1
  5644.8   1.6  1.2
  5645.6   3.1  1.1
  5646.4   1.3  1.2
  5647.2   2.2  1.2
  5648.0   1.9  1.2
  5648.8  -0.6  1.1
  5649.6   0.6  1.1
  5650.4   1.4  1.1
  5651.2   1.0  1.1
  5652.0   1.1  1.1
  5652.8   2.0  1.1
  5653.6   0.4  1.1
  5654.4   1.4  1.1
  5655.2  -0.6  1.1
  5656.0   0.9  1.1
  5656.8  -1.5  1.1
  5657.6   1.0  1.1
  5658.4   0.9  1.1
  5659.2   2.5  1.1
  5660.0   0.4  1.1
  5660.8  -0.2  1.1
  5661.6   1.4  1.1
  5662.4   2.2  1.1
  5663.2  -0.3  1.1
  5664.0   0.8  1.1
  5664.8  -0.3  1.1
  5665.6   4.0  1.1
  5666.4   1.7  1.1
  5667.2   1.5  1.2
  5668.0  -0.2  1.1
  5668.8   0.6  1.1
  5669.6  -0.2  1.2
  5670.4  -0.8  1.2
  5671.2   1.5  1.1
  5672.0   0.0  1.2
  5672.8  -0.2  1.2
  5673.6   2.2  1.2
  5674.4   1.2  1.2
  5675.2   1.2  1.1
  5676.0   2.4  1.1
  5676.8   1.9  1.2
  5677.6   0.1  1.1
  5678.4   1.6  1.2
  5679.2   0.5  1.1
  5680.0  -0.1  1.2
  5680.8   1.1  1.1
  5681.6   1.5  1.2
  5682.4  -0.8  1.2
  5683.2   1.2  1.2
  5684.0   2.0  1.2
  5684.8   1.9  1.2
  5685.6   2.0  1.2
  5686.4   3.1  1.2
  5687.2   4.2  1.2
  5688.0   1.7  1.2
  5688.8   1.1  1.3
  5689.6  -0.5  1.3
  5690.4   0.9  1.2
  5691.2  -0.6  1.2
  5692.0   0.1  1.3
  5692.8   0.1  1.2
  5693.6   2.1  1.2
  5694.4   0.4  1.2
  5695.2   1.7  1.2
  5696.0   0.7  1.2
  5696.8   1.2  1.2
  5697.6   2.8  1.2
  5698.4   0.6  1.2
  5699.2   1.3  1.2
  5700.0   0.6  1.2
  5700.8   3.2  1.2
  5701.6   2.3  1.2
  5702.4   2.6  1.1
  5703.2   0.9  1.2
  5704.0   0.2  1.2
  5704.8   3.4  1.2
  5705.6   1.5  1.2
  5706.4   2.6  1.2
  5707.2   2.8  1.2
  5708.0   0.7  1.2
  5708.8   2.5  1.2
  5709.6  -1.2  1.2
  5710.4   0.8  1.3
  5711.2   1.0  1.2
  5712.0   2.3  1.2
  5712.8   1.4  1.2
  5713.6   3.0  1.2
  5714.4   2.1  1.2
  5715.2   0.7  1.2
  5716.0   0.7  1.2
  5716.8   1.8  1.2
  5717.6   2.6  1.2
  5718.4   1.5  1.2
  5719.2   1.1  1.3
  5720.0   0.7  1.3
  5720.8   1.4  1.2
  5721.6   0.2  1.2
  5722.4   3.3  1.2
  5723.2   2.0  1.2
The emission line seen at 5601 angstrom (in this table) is [O III] 5007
